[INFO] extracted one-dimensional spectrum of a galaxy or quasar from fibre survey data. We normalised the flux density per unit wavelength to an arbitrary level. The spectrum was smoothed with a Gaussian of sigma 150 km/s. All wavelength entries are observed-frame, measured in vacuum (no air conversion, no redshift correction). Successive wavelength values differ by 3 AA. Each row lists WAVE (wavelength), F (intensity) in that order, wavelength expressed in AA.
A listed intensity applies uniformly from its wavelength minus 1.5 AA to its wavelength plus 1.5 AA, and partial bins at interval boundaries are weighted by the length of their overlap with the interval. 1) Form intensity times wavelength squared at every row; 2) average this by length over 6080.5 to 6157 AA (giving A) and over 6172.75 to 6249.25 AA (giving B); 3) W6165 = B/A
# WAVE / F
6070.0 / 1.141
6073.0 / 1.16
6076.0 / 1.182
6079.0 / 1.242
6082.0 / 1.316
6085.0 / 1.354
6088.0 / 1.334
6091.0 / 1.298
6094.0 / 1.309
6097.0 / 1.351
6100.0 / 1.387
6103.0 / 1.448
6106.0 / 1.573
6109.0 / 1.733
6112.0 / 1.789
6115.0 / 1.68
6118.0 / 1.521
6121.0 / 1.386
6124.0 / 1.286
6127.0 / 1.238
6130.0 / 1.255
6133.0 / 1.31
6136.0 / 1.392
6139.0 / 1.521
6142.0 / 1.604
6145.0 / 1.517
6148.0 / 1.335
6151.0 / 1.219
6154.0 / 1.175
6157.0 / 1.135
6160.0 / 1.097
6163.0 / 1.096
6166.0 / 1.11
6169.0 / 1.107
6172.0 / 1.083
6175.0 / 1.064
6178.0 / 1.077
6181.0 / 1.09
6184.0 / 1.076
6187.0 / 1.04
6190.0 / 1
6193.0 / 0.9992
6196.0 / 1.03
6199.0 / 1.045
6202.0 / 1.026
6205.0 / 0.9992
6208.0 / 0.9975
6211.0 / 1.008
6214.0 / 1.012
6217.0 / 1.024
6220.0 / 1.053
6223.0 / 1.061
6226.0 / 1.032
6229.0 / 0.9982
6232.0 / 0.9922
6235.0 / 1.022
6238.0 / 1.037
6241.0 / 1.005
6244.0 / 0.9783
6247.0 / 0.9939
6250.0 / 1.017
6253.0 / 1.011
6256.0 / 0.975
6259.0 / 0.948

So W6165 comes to 0.75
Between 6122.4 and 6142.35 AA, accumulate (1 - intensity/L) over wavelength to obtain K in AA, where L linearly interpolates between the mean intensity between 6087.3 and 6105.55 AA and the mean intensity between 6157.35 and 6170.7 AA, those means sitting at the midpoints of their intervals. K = -2.2 AA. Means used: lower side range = 1.37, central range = 1.36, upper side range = 1.11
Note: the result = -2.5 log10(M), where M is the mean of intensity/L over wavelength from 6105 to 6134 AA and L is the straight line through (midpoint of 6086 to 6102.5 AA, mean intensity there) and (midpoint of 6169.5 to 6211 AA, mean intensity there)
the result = -0.168 mag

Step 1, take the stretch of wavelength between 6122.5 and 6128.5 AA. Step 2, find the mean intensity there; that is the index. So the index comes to 1.26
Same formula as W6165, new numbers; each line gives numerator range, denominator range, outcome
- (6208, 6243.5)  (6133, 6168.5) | 0.81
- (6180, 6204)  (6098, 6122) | 0.68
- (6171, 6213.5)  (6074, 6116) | 0.75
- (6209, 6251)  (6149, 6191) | 0.94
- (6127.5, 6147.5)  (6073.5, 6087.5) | 1.14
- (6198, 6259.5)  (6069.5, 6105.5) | 0.81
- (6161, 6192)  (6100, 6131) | 0.74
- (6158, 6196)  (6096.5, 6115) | 0.70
